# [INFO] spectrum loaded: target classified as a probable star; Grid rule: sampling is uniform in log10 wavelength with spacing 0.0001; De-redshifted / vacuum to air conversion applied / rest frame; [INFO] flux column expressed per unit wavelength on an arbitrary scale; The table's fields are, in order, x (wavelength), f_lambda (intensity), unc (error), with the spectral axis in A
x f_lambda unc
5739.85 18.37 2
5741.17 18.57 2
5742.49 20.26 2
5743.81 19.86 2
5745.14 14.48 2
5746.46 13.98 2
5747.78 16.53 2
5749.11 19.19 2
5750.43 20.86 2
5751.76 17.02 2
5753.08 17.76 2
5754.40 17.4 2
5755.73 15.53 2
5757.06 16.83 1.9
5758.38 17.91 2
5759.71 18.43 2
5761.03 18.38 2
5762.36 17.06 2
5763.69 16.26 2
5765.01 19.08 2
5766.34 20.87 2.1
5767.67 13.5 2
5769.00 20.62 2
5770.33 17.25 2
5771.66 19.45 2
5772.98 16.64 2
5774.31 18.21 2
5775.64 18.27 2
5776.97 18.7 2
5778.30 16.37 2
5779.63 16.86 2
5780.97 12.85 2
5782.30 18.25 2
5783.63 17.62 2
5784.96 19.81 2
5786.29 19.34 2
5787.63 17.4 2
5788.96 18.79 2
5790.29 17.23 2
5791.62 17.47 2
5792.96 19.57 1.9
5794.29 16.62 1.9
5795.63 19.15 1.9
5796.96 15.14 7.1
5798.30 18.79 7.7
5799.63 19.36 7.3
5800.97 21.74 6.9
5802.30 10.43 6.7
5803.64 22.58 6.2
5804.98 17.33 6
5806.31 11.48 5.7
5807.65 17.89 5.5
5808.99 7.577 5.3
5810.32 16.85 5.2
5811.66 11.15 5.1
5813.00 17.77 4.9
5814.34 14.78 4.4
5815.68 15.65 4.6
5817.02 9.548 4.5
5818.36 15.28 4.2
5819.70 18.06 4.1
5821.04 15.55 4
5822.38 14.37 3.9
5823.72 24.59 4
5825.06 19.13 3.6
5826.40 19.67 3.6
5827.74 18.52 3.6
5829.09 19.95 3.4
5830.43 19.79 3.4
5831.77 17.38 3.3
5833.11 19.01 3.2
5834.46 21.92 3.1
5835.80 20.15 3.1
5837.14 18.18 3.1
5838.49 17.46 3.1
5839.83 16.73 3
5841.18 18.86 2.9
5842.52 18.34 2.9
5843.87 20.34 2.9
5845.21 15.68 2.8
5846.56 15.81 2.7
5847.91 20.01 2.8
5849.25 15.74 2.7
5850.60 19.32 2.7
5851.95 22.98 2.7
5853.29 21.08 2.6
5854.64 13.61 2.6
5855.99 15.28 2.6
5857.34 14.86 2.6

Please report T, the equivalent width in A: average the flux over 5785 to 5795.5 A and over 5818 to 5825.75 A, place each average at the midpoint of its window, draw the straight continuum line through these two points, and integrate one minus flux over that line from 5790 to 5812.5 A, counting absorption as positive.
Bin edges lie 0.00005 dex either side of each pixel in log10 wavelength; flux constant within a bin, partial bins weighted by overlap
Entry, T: 2.0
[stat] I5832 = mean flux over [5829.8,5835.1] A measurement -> 19.5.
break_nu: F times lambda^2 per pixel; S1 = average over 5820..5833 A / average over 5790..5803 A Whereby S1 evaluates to 1.08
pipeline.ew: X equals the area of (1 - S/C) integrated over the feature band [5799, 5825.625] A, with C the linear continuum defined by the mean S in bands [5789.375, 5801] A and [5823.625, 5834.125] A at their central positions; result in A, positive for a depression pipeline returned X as 4.0 A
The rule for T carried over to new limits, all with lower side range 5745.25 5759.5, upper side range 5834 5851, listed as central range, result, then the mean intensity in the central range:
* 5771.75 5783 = 0.2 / 17.1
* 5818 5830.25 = -0.3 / 18.5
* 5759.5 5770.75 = -0.4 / 17.9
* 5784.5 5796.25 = -0.4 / 18.3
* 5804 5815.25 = 2.1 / 14.6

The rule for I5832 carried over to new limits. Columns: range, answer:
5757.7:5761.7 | 18.3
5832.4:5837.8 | 19.8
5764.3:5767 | 19.9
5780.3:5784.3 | 16.2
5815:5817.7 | 12.6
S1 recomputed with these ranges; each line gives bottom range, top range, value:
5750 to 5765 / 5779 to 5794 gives 1.02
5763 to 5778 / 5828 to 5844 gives 1.07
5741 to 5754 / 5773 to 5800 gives 1.01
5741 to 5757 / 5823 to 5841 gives 1.14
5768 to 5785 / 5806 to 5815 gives 0.81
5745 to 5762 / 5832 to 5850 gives 1.09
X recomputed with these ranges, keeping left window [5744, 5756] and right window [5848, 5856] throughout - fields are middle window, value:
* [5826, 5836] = -0.8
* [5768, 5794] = -0.5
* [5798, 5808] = 0.2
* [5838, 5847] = 0.3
